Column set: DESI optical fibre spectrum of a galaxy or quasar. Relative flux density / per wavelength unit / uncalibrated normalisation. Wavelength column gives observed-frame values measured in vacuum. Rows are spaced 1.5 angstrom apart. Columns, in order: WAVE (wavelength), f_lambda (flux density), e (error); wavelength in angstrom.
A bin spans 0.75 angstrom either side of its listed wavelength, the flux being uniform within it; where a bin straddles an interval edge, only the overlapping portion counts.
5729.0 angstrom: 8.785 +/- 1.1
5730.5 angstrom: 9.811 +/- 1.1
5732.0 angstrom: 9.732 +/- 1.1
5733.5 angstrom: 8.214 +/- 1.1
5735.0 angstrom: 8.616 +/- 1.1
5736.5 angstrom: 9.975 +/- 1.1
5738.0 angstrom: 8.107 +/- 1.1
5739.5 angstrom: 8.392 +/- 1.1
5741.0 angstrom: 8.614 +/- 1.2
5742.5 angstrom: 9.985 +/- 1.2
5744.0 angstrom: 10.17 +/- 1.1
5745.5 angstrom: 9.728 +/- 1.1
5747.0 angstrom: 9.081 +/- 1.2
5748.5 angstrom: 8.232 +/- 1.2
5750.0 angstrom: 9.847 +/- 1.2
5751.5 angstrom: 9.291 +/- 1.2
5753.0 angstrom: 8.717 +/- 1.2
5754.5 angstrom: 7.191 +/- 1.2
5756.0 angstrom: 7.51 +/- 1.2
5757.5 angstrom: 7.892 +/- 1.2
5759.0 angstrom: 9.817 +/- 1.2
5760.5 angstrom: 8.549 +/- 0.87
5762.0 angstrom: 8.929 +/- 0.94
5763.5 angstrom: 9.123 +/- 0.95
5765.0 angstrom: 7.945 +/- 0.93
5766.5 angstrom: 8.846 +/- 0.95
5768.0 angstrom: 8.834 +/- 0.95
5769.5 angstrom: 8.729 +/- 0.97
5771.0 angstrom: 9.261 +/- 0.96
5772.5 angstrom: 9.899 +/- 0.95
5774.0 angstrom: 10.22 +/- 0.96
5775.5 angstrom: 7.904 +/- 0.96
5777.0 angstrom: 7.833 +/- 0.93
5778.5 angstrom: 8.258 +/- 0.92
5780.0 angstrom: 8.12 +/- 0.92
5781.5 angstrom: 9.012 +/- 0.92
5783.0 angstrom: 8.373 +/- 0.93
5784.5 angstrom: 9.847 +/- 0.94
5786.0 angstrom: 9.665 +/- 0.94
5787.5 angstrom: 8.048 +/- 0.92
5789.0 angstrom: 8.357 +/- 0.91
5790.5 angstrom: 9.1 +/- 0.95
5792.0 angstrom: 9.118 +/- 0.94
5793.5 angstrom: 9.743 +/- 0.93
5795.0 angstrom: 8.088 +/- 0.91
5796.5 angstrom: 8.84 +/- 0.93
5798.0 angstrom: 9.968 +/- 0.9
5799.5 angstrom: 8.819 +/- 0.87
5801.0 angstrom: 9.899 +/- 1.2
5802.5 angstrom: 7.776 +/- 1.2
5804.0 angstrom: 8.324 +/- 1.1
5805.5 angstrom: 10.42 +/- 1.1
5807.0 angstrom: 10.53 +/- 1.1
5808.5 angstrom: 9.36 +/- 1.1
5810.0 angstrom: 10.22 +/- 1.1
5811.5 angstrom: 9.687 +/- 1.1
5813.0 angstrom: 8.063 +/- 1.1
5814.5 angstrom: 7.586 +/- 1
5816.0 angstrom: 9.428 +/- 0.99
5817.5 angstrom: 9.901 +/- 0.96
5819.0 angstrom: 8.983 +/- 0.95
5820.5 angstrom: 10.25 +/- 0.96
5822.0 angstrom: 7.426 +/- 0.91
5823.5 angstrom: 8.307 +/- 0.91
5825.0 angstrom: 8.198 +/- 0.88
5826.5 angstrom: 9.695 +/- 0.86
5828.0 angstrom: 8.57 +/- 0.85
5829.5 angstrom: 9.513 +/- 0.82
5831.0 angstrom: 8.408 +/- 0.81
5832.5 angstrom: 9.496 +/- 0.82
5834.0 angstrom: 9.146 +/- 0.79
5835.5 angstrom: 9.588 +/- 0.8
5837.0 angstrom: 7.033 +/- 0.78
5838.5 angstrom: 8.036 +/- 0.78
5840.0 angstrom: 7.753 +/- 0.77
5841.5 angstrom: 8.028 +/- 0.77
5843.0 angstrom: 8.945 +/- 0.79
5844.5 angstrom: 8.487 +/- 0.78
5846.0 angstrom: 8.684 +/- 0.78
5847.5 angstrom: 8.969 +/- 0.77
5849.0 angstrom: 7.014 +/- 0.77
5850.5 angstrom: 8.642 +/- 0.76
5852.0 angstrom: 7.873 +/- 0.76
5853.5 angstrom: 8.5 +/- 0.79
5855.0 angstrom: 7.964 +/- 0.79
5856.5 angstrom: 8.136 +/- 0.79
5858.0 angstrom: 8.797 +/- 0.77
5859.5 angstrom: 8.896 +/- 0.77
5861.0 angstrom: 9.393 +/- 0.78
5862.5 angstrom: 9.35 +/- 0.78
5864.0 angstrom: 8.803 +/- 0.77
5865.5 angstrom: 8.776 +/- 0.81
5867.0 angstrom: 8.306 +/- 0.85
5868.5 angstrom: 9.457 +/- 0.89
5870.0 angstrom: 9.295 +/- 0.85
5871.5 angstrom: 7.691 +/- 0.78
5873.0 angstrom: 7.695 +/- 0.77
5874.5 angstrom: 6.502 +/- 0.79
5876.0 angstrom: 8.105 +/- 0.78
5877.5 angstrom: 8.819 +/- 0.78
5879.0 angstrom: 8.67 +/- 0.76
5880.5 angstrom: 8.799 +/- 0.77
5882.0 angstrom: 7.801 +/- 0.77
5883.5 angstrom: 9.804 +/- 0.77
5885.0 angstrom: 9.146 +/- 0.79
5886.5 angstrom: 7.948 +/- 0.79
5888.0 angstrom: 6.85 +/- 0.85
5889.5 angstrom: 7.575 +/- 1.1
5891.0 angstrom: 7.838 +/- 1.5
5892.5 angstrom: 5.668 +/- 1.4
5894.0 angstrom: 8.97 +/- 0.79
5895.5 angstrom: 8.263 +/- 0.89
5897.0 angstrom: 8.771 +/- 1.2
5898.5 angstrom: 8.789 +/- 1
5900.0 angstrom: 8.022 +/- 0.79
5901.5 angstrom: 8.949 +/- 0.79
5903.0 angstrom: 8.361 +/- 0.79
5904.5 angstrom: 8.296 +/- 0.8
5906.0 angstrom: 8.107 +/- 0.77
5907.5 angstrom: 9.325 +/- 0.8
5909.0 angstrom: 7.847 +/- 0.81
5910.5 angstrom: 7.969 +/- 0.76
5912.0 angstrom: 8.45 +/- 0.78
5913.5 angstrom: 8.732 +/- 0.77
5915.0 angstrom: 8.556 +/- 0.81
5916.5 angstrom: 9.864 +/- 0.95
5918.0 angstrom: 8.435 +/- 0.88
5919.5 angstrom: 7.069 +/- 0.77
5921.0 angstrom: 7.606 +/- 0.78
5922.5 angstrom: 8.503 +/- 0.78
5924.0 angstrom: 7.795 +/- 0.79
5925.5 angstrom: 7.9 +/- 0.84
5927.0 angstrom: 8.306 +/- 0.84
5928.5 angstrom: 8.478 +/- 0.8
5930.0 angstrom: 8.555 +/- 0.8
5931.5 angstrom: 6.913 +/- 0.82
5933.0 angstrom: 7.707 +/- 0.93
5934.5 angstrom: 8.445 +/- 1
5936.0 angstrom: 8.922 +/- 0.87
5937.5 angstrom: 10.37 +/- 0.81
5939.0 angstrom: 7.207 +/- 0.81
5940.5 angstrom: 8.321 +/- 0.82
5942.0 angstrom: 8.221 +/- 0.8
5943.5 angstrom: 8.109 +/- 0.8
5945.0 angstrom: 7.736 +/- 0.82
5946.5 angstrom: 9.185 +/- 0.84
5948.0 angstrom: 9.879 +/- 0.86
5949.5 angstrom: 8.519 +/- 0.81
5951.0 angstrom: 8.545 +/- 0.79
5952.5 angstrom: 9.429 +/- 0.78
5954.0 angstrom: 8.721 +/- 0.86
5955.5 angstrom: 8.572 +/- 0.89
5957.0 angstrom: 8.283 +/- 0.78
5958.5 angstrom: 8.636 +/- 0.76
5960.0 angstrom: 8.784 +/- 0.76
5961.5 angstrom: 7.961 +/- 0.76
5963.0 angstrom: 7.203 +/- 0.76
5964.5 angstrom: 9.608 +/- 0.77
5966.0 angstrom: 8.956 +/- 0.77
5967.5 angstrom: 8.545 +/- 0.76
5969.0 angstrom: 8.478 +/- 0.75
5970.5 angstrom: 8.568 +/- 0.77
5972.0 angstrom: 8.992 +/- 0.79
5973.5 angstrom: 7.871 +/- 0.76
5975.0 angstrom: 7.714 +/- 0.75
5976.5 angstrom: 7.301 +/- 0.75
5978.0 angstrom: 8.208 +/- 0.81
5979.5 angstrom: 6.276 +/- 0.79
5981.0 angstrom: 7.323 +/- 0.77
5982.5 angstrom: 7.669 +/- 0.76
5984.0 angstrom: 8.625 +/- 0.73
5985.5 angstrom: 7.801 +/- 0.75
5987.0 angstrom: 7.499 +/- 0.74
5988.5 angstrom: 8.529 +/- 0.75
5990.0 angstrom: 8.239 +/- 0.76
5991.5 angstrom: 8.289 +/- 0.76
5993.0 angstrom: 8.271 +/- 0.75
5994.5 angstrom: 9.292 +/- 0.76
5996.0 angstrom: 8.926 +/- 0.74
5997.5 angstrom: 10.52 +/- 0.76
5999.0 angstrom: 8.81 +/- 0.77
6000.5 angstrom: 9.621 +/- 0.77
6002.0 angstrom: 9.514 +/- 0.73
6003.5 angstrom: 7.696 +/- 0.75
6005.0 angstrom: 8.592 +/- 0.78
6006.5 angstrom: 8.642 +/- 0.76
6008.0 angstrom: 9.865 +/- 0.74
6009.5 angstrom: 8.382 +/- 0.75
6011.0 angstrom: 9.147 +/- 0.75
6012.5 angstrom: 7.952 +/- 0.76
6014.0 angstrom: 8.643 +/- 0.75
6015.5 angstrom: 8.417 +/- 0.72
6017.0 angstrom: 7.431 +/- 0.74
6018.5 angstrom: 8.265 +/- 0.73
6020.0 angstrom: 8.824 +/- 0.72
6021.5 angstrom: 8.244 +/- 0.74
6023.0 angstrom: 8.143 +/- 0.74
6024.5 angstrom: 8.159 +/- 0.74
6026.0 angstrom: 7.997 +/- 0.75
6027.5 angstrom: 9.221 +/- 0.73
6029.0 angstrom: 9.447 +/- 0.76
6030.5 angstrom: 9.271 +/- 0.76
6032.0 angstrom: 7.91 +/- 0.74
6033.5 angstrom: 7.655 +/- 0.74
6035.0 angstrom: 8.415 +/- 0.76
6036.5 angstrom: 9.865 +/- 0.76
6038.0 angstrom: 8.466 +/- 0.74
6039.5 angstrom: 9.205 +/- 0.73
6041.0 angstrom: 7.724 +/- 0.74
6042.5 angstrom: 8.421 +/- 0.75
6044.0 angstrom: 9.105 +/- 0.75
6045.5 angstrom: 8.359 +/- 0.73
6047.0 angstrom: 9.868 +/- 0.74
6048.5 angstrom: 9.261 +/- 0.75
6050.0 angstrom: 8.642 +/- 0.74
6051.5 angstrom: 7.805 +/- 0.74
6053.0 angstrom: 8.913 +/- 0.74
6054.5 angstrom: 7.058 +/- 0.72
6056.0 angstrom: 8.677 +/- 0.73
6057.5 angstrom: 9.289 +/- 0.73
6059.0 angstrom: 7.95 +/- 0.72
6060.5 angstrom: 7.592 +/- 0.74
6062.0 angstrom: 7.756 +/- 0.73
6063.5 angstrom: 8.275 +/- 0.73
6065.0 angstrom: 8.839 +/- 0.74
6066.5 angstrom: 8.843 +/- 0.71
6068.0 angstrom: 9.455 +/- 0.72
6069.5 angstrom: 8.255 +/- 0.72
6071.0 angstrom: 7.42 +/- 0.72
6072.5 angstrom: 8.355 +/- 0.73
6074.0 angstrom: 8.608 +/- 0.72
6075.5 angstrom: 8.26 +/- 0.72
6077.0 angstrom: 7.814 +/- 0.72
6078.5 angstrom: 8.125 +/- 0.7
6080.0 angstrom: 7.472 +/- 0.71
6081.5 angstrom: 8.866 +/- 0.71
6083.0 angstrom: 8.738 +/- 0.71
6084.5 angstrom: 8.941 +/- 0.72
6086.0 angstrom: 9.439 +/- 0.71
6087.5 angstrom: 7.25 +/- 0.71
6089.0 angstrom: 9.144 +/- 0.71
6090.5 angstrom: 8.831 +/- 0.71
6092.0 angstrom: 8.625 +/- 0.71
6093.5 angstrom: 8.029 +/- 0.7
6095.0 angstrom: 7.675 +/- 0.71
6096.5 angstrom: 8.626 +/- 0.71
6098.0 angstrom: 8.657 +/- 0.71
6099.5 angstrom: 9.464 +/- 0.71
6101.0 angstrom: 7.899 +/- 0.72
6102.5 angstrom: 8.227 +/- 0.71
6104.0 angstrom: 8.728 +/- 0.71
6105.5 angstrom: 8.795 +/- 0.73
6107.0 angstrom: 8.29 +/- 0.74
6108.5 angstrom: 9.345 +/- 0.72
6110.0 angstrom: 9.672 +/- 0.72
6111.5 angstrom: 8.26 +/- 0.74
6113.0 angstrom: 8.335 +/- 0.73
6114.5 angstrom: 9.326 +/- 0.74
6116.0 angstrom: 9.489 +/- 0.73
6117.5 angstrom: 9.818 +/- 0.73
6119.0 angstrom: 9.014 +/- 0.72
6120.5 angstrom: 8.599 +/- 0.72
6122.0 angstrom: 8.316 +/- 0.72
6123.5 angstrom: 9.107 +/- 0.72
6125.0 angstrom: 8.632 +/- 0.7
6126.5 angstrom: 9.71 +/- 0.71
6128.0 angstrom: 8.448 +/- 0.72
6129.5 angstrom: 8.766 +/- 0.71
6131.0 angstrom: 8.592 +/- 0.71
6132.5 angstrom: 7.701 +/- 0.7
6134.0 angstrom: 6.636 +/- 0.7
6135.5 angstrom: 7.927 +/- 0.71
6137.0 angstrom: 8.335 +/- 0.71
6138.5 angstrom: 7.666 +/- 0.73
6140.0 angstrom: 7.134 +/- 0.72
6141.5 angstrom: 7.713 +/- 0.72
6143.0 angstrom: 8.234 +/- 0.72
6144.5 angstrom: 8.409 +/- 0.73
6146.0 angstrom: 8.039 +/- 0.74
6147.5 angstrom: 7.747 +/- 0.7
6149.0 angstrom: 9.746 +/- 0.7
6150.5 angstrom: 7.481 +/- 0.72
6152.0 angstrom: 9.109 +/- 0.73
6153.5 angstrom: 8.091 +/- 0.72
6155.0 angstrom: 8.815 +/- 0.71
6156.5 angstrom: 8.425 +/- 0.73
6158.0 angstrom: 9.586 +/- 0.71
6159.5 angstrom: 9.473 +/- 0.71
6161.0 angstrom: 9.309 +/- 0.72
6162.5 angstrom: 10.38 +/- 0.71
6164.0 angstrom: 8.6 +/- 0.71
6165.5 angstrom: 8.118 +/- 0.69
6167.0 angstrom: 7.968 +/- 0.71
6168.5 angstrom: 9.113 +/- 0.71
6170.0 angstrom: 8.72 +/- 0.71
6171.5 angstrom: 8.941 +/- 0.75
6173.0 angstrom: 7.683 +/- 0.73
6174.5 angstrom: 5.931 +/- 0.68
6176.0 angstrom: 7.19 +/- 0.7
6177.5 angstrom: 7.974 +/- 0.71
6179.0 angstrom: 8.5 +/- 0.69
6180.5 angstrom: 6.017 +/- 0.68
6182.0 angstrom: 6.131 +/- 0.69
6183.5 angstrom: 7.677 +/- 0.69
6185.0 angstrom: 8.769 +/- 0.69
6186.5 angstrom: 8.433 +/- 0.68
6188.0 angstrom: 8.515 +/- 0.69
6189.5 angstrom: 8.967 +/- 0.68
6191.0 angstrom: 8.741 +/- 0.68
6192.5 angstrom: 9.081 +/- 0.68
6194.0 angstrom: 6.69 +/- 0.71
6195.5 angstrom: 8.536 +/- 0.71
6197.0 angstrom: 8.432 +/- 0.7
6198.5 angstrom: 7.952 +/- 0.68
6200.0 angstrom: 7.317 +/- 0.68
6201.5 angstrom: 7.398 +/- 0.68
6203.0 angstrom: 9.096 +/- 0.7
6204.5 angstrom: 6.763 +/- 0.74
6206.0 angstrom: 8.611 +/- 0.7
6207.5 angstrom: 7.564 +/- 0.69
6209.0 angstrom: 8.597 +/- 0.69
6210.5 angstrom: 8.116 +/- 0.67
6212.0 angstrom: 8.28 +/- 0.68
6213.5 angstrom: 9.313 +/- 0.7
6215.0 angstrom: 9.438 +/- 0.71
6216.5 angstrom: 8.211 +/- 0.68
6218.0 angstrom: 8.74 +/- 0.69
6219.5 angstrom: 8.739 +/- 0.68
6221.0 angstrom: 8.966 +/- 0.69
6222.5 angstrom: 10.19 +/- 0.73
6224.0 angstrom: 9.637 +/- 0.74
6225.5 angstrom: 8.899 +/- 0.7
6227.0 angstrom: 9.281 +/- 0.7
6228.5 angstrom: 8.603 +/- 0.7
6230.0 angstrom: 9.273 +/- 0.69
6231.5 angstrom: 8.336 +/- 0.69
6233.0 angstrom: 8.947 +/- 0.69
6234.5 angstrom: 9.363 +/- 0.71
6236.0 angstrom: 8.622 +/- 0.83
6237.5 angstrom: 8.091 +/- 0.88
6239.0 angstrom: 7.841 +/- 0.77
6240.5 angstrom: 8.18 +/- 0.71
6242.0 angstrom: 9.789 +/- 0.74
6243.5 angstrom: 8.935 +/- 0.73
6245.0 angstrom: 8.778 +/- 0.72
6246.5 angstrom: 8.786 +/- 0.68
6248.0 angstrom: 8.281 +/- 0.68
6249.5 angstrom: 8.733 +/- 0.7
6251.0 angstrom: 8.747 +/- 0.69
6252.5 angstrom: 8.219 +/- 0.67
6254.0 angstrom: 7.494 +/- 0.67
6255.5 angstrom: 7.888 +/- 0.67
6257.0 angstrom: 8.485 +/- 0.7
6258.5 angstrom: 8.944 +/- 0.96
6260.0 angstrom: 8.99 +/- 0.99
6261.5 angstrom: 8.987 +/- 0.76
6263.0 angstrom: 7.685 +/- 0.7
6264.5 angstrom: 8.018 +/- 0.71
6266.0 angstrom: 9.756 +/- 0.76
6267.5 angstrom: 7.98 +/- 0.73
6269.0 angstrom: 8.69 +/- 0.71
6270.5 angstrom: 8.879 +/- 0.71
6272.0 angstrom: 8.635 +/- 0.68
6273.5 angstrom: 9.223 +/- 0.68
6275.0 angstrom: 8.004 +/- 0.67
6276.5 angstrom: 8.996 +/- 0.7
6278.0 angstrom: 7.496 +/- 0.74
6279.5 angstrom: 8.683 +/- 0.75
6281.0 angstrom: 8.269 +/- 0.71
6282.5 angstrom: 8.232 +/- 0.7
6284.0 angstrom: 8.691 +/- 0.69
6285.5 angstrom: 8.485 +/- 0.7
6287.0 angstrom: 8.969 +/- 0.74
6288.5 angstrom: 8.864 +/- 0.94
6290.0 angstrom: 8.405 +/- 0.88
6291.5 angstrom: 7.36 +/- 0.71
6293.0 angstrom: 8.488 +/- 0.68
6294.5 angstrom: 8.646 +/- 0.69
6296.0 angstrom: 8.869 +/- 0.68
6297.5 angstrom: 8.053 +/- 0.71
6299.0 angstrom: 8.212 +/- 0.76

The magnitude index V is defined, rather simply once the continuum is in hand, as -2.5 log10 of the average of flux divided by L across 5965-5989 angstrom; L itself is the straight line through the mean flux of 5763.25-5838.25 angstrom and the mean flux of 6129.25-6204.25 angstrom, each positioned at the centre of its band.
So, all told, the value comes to 0.07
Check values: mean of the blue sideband 8.95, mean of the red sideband 8.18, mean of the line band 8.03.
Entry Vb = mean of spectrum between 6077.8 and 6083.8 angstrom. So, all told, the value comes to 8.31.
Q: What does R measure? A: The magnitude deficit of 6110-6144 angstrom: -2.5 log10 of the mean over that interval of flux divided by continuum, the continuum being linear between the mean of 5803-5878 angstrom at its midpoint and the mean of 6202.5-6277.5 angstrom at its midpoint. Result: 0.02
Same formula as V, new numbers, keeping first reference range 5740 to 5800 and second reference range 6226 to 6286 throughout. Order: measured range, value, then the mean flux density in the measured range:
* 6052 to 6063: 0.07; 8.17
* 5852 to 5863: 0.02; 8.65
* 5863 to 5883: 0.05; 8.39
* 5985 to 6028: 0.02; 8.58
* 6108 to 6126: -0.04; 9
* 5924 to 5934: 0.11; 7.97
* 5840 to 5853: 0.07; 8.3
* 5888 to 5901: 0.11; 7.94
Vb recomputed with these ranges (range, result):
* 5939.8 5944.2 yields 8.22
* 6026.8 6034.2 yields 8.7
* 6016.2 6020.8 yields 8.18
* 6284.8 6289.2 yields 8.77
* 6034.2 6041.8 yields 8.73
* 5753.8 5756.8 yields 7.36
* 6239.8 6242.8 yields 9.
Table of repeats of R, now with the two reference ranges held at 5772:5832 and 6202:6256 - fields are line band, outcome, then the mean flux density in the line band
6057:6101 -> 0.04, 8.42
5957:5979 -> 0.07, 8.32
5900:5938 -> 0.07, 8.36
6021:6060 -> 0.03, 8.58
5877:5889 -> 0.06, 8.45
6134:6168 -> 0.04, 8.43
